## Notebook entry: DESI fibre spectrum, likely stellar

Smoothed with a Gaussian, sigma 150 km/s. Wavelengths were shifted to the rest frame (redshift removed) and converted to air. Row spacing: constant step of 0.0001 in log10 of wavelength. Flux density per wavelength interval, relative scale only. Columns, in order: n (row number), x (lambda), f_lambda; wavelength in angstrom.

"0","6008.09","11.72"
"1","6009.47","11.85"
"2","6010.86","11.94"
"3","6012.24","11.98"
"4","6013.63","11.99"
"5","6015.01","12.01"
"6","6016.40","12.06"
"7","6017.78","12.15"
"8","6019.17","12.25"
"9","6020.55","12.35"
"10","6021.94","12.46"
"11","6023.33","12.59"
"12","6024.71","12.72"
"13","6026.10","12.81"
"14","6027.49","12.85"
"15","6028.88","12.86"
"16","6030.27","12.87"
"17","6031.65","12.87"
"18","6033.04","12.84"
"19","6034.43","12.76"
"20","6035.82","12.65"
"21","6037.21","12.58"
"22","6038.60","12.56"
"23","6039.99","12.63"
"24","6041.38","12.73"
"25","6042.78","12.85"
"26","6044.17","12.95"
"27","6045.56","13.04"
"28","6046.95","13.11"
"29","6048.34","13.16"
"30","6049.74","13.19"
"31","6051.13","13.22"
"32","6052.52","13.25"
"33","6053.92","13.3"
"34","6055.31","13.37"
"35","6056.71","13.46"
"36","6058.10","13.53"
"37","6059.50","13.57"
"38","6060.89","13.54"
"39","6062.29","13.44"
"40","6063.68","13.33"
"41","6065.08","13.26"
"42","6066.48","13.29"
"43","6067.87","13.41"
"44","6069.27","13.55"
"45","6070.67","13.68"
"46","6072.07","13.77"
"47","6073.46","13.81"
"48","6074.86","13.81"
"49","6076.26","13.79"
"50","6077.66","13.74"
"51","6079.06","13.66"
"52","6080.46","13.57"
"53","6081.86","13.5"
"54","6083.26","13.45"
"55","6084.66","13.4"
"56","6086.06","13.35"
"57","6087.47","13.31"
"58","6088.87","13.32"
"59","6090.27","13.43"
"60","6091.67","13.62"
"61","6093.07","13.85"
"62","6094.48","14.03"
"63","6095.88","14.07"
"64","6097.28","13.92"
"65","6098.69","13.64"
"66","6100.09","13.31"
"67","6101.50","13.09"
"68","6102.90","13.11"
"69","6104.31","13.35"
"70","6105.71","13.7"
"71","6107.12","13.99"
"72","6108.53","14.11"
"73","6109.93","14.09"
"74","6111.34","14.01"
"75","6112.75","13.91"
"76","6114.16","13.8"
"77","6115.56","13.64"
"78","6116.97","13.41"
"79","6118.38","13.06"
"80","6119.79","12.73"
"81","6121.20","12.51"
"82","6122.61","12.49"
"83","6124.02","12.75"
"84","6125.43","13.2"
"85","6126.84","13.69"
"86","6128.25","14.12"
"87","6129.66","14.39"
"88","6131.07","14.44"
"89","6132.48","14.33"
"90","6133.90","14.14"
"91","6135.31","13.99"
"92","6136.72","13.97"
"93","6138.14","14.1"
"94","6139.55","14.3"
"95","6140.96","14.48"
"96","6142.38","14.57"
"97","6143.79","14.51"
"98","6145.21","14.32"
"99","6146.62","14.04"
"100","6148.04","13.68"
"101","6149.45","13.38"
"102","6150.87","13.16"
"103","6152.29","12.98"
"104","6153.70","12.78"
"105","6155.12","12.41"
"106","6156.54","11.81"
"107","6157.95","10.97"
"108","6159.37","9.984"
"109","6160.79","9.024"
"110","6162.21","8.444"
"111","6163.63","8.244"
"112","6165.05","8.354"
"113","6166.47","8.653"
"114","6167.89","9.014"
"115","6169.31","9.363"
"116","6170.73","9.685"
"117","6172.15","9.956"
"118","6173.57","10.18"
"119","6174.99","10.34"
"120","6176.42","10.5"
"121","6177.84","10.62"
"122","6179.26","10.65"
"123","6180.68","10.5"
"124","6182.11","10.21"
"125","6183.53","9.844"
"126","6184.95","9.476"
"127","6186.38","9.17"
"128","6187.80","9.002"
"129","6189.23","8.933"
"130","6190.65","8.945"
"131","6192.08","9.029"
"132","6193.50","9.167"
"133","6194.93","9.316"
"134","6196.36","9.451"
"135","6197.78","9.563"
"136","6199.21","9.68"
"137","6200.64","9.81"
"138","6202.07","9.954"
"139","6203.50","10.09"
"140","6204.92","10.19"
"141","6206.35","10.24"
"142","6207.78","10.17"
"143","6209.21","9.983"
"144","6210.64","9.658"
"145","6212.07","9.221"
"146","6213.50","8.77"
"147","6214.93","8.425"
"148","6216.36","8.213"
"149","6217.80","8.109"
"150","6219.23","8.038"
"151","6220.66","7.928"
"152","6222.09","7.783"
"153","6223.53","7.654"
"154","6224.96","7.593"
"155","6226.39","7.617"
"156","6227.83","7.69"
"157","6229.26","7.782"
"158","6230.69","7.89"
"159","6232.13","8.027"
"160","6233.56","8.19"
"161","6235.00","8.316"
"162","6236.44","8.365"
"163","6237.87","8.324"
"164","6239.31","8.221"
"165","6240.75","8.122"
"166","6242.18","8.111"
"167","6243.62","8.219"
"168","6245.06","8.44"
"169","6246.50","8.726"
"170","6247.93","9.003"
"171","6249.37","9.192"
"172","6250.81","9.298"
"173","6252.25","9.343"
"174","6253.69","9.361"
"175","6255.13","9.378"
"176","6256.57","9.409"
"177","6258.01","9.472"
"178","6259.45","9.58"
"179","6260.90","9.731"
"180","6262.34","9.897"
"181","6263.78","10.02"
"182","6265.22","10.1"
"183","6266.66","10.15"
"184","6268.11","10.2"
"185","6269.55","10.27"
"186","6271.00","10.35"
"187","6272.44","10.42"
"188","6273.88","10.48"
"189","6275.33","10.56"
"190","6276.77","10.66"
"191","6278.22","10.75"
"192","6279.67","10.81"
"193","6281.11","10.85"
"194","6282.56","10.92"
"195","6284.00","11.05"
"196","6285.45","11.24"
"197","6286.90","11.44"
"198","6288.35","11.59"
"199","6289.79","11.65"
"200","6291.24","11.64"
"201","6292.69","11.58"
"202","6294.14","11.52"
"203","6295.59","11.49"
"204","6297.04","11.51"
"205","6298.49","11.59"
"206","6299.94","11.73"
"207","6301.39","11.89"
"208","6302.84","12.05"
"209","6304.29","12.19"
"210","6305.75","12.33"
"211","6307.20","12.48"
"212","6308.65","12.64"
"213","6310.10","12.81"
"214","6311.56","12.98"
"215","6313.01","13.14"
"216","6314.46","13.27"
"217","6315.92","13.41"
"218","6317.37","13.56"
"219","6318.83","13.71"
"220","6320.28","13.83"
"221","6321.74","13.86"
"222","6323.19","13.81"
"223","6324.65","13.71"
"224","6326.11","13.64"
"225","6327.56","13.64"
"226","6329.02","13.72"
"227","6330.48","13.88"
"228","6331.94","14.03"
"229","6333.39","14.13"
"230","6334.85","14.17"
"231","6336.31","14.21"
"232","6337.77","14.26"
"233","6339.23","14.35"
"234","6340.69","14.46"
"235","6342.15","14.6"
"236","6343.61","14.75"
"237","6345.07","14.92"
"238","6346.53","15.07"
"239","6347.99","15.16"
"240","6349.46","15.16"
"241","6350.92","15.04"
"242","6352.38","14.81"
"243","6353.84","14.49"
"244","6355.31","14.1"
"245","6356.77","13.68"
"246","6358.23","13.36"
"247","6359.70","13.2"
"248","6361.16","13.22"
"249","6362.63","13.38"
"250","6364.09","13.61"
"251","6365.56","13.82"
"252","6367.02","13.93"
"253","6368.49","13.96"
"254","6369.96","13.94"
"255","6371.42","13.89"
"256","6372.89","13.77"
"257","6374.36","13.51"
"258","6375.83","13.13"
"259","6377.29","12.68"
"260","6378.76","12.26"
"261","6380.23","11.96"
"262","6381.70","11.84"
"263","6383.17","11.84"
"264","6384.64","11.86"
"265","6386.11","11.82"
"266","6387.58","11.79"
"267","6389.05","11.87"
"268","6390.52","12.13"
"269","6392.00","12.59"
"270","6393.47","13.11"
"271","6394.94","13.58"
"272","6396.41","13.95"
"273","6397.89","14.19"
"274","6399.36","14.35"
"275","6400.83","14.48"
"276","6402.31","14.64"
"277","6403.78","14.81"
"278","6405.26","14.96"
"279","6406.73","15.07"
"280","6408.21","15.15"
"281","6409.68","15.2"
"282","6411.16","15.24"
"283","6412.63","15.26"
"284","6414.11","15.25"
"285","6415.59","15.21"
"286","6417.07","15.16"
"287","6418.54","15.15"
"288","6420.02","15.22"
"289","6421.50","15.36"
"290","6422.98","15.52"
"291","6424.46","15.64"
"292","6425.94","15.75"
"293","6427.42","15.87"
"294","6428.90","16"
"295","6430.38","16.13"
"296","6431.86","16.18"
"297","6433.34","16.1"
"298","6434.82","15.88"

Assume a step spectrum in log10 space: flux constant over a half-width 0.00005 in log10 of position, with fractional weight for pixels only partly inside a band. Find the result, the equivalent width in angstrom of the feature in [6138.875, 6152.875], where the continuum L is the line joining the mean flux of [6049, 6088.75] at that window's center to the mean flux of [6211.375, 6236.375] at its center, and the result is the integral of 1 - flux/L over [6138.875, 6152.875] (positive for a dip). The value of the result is -4.1 angstrom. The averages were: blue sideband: 13.5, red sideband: 8.08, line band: 13.9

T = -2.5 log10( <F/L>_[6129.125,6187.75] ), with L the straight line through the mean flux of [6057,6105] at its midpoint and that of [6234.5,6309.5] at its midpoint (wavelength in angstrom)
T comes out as 0.058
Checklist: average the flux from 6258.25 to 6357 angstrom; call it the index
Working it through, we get 12.5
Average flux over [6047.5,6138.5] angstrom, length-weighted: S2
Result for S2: 13.6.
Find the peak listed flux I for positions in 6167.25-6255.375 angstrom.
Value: 10.65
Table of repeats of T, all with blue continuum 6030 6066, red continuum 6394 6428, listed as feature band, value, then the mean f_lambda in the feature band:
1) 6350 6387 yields 0.11 mag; 13.3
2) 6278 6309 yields 0.23 mag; 11.6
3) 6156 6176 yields 0.39 mag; 9.57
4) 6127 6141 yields -0.05 mag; 14.2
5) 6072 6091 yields -0.02 mag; 13.6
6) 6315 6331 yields 0.06 mag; 13.7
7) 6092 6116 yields -0.03 mag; 13.7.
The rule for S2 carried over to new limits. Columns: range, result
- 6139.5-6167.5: 11.9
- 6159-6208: 9.58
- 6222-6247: 8.06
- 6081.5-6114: 13.6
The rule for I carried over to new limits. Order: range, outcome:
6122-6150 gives 14.57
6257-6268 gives 10.15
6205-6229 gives 10.24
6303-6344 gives 14.75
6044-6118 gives 14.11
